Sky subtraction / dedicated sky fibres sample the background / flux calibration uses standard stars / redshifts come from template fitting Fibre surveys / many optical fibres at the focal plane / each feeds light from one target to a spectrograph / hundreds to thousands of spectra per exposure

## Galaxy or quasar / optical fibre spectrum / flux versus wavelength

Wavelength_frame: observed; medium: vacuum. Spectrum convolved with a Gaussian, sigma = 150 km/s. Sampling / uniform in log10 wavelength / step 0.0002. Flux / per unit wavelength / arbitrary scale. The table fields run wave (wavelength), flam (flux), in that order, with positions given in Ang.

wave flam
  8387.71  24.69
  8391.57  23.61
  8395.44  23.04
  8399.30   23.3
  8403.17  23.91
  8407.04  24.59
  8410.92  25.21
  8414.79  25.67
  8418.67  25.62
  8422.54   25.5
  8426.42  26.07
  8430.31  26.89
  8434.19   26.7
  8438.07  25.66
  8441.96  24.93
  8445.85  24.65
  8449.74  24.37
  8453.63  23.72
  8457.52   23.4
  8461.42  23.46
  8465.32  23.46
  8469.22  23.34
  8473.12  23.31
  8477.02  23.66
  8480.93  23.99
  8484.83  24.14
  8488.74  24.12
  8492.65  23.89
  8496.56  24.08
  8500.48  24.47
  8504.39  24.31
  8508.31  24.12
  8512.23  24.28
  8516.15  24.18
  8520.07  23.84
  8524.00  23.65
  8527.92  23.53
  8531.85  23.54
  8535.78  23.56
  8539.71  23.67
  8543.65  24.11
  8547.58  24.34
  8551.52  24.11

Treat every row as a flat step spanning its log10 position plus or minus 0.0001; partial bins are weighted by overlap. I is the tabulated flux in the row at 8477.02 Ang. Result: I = 23.66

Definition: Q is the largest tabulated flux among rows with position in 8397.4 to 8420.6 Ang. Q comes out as 25.67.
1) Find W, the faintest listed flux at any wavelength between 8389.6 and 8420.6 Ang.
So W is 23.04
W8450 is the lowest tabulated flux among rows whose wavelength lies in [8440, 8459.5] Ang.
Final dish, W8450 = 23.4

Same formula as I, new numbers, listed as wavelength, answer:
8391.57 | 23.61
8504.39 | 24.31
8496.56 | 24.08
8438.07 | 25.66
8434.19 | 26.7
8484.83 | 24.14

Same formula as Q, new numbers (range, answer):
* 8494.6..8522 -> 24.47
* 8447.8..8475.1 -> 24.37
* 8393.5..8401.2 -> 23.3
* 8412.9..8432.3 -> 26.89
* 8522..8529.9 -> 23.65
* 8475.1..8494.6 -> 24.14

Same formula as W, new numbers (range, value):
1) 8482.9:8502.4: 23.89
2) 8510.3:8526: 23.65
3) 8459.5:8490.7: 23.31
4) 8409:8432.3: 25.21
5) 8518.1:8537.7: 23.53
